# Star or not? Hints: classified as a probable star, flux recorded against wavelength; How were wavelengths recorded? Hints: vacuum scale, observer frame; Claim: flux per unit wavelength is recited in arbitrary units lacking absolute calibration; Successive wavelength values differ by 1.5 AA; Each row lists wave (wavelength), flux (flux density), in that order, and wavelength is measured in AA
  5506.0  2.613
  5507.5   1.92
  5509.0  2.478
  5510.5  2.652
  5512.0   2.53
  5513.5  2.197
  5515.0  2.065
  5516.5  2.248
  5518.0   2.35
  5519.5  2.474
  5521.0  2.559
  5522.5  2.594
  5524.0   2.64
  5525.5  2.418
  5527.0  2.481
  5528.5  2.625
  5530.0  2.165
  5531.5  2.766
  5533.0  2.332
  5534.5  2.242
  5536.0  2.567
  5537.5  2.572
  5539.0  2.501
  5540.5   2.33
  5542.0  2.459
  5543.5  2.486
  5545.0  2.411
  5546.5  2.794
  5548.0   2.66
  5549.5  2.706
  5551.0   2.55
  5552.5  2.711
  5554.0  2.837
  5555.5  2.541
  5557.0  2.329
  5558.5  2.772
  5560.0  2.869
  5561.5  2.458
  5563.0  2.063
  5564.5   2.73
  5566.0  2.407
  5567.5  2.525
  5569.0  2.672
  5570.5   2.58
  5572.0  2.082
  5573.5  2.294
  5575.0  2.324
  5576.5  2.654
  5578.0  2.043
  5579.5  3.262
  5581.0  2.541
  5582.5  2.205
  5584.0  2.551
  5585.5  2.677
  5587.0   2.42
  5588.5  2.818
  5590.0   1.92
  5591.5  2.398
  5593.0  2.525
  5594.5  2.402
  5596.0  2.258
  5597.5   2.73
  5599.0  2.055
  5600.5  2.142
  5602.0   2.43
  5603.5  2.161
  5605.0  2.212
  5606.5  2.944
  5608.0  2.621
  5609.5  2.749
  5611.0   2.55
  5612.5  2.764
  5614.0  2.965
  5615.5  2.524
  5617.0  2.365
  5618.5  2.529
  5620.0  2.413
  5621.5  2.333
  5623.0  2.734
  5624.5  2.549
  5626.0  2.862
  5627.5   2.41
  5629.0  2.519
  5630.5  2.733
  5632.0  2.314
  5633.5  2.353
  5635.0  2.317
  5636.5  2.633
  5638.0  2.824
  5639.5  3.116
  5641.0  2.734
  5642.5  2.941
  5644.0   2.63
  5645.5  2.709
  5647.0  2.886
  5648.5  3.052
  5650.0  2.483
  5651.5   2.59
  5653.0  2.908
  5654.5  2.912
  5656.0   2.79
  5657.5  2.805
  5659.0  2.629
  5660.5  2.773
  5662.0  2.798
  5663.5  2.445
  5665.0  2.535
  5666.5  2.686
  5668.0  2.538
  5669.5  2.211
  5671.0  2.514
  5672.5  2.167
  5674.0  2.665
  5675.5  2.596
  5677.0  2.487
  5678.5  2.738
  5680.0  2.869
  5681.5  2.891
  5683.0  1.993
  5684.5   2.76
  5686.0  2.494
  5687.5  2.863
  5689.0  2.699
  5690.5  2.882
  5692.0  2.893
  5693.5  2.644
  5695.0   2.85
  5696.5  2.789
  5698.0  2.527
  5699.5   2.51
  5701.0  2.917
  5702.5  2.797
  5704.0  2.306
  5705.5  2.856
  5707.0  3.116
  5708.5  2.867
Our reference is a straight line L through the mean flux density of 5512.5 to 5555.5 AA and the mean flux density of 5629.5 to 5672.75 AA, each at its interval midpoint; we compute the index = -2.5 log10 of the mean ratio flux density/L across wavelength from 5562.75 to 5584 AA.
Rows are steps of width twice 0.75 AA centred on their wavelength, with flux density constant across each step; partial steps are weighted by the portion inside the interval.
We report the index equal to 0.035 mag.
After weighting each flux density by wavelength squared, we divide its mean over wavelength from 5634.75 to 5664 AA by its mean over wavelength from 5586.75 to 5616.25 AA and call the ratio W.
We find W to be 1.13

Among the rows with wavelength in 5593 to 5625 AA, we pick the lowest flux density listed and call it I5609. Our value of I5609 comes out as 2.055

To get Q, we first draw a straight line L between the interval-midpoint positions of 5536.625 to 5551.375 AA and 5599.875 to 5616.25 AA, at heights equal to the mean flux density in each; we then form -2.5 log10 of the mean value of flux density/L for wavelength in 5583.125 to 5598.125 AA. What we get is 0.04 mag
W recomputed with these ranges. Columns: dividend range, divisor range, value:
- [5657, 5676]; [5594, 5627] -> 1.04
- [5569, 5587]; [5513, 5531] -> 1.05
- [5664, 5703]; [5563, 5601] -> 1.12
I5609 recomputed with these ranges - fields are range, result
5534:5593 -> 1.92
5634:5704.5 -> 1.993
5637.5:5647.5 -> 2.63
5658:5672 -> 2.211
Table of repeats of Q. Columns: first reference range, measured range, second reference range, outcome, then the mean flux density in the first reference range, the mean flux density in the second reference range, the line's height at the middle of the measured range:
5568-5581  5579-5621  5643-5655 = 0.04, 2.49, 2.77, 2.59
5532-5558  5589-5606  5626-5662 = 0.14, 2.54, 2.7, 2.62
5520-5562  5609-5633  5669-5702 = 0.01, 2.55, 2.64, 2.6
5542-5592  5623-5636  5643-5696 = 0.04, 2.52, 2.67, 2.61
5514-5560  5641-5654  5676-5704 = -0.05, 2.51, 2.69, 2.64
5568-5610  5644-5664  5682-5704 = -0.06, 2.45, 2.68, 2.59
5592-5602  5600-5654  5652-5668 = -0.04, 2.36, 2.72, 2.53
